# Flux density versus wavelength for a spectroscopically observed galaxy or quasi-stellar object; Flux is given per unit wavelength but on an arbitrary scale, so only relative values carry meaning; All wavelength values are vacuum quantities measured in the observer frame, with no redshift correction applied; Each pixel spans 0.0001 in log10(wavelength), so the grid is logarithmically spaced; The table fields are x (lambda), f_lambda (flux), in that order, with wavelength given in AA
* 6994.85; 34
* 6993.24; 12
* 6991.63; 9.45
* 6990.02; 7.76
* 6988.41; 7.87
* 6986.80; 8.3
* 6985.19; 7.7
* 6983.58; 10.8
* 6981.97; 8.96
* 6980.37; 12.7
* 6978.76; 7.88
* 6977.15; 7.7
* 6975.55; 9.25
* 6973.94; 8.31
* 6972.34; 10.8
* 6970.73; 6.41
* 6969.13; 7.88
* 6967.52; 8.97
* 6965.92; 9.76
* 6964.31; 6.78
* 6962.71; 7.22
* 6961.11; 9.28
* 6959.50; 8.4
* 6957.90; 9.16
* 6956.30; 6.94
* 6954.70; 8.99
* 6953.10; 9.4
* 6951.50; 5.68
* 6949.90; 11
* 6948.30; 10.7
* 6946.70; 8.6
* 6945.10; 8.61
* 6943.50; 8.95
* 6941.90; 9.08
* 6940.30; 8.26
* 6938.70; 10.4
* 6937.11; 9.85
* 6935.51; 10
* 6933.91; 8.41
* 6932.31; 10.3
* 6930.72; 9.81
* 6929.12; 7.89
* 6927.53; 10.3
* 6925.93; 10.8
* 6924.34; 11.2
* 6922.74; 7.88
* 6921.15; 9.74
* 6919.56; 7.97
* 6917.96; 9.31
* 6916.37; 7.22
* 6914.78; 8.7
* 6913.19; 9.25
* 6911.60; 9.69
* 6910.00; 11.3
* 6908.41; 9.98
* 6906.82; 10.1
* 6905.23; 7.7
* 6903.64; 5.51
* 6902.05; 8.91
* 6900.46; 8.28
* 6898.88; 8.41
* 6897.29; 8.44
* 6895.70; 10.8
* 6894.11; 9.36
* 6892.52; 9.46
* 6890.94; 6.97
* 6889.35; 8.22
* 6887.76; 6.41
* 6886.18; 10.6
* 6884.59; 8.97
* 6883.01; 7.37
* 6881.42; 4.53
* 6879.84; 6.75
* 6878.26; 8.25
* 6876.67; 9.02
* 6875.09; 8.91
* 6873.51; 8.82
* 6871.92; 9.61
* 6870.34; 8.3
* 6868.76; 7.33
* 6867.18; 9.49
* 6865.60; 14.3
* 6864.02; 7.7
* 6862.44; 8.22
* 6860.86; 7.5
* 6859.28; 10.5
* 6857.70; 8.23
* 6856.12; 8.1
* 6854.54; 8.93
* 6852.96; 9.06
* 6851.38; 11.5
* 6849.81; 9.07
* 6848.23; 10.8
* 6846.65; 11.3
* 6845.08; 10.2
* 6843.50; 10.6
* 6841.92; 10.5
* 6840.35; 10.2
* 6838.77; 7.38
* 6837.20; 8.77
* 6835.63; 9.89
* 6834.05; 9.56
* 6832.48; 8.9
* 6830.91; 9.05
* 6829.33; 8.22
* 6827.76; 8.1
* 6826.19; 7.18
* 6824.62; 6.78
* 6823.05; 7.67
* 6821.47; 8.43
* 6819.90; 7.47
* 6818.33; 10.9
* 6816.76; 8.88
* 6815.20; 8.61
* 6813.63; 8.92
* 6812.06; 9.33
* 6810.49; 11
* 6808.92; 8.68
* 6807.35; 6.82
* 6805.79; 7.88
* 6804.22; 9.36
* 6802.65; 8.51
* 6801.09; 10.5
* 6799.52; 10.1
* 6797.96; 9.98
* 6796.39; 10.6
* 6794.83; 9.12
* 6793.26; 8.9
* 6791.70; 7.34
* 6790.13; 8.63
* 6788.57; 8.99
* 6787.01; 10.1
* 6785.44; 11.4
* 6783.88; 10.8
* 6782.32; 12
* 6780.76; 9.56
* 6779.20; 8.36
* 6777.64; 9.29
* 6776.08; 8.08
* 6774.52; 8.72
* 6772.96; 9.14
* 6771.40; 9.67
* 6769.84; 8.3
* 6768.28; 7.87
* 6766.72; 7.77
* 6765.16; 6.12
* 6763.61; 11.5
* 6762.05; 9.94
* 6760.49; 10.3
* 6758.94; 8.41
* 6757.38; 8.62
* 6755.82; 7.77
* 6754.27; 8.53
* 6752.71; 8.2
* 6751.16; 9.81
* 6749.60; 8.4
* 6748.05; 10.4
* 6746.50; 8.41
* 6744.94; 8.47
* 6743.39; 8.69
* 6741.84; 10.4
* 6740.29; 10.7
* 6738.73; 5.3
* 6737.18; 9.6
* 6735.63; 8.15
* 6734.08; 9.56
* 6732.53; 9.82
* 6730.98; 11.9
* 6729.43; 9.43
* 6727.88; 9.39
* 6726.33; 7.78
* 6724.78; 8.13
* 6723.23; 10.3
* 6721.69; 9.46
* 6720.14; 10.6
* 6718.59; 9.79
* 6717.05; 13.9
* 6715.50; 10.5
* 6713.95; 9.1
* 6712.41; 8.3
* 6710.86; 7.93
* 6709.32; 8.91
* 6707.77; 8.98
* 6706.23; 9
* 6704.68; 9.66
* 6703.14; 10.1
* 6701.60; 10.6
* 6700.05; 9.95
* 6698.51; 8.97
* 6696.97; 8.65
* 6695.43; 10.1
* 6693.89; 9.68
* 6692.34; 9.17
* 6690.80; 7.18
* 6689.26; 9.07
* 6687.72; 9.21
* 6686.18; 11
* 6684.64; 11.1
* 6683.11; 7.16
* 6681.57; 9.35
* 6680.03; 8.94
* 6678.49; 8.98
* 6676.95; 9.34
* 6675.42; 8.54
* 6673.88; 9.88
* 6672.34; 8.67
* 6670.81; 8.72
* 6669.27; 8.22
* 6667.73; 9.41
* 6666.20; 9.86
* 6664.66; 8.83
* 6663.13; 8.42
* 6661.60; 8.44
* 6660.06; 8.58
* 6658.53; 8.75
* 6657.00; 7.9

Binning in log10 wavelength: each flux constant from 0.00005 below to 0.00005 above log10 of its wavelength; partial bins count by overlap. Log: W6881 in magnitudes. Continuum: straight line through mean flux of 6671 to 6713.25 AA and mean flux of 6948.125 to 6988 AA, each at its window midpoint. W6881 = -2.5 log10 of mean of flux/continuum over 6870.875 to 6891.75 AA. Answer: 0.11 mag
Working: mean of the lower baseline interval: 9.2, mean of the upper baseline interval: 8.72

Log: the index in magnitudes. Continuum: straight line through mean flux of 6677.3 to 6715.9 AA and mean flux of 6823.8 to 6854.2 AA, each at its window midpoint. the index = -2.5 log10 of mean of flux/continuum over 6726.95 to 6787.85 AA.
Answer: 0.01 mag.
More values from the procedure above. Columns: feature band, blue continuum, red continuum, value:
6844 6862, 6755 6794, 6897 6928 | -0.06 mag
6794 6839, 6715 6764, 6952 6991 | 0.03 mag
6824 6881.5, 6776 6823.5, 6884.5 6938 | 0.02 mag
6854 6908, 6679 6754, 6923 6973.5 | 0.07 mag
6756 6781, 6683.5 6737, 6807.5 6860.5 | 0.07 mag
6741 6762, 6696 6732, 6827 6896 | 0.06 mag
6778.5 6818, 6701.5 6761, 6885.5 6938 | -0.02 mag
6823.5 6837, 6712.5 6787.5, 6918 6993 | 0.09 mag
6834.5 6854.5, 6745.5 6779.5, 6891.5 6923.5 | -0.12 mag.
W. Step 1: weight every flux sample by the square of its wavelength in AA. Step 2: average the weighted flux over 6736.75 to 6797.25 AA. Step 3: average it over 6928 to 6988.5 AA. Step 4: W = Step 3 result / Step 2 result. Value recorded 1.03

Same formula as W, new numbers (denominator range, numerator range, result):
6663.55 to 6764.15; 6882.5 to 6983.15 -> 1.02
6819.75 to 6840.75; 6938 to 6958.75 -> 1.10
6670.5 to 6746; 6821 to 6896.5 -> 0.99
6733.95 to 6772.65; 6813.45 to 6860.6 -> 1.06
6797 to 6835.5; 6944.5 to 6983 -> 1.04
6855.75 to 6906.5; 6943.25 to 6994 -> 1.07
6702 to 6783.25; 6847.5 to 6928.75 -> 1.01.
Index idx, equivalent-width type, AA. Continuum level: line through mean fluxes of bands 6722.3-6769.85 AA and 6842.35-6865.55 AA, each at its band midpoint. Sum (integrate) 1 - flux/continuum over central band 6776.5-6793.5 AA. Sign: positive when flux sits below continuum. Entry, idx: -0.7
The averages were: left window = 8.98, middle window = 9.57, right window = 9.58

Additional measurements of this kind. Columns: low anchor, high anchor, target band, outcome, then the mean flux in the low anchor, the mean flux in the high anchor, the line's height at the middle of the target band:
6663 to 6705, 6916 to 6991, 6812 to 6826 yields 1.0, 9.25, 8.93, 9.09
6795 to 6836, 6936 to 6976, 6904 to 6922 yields -0.6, 8.89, 8.75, 8.79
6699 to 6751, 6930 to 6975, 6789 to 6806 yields 0.1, 9.44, 8.85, 9.26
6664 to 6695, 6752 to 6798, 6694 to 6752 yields -2.0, 9.13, 9.12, 9.12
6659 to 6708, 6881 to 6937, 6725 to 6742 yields -0.2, 9.18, 8.89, 9.12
